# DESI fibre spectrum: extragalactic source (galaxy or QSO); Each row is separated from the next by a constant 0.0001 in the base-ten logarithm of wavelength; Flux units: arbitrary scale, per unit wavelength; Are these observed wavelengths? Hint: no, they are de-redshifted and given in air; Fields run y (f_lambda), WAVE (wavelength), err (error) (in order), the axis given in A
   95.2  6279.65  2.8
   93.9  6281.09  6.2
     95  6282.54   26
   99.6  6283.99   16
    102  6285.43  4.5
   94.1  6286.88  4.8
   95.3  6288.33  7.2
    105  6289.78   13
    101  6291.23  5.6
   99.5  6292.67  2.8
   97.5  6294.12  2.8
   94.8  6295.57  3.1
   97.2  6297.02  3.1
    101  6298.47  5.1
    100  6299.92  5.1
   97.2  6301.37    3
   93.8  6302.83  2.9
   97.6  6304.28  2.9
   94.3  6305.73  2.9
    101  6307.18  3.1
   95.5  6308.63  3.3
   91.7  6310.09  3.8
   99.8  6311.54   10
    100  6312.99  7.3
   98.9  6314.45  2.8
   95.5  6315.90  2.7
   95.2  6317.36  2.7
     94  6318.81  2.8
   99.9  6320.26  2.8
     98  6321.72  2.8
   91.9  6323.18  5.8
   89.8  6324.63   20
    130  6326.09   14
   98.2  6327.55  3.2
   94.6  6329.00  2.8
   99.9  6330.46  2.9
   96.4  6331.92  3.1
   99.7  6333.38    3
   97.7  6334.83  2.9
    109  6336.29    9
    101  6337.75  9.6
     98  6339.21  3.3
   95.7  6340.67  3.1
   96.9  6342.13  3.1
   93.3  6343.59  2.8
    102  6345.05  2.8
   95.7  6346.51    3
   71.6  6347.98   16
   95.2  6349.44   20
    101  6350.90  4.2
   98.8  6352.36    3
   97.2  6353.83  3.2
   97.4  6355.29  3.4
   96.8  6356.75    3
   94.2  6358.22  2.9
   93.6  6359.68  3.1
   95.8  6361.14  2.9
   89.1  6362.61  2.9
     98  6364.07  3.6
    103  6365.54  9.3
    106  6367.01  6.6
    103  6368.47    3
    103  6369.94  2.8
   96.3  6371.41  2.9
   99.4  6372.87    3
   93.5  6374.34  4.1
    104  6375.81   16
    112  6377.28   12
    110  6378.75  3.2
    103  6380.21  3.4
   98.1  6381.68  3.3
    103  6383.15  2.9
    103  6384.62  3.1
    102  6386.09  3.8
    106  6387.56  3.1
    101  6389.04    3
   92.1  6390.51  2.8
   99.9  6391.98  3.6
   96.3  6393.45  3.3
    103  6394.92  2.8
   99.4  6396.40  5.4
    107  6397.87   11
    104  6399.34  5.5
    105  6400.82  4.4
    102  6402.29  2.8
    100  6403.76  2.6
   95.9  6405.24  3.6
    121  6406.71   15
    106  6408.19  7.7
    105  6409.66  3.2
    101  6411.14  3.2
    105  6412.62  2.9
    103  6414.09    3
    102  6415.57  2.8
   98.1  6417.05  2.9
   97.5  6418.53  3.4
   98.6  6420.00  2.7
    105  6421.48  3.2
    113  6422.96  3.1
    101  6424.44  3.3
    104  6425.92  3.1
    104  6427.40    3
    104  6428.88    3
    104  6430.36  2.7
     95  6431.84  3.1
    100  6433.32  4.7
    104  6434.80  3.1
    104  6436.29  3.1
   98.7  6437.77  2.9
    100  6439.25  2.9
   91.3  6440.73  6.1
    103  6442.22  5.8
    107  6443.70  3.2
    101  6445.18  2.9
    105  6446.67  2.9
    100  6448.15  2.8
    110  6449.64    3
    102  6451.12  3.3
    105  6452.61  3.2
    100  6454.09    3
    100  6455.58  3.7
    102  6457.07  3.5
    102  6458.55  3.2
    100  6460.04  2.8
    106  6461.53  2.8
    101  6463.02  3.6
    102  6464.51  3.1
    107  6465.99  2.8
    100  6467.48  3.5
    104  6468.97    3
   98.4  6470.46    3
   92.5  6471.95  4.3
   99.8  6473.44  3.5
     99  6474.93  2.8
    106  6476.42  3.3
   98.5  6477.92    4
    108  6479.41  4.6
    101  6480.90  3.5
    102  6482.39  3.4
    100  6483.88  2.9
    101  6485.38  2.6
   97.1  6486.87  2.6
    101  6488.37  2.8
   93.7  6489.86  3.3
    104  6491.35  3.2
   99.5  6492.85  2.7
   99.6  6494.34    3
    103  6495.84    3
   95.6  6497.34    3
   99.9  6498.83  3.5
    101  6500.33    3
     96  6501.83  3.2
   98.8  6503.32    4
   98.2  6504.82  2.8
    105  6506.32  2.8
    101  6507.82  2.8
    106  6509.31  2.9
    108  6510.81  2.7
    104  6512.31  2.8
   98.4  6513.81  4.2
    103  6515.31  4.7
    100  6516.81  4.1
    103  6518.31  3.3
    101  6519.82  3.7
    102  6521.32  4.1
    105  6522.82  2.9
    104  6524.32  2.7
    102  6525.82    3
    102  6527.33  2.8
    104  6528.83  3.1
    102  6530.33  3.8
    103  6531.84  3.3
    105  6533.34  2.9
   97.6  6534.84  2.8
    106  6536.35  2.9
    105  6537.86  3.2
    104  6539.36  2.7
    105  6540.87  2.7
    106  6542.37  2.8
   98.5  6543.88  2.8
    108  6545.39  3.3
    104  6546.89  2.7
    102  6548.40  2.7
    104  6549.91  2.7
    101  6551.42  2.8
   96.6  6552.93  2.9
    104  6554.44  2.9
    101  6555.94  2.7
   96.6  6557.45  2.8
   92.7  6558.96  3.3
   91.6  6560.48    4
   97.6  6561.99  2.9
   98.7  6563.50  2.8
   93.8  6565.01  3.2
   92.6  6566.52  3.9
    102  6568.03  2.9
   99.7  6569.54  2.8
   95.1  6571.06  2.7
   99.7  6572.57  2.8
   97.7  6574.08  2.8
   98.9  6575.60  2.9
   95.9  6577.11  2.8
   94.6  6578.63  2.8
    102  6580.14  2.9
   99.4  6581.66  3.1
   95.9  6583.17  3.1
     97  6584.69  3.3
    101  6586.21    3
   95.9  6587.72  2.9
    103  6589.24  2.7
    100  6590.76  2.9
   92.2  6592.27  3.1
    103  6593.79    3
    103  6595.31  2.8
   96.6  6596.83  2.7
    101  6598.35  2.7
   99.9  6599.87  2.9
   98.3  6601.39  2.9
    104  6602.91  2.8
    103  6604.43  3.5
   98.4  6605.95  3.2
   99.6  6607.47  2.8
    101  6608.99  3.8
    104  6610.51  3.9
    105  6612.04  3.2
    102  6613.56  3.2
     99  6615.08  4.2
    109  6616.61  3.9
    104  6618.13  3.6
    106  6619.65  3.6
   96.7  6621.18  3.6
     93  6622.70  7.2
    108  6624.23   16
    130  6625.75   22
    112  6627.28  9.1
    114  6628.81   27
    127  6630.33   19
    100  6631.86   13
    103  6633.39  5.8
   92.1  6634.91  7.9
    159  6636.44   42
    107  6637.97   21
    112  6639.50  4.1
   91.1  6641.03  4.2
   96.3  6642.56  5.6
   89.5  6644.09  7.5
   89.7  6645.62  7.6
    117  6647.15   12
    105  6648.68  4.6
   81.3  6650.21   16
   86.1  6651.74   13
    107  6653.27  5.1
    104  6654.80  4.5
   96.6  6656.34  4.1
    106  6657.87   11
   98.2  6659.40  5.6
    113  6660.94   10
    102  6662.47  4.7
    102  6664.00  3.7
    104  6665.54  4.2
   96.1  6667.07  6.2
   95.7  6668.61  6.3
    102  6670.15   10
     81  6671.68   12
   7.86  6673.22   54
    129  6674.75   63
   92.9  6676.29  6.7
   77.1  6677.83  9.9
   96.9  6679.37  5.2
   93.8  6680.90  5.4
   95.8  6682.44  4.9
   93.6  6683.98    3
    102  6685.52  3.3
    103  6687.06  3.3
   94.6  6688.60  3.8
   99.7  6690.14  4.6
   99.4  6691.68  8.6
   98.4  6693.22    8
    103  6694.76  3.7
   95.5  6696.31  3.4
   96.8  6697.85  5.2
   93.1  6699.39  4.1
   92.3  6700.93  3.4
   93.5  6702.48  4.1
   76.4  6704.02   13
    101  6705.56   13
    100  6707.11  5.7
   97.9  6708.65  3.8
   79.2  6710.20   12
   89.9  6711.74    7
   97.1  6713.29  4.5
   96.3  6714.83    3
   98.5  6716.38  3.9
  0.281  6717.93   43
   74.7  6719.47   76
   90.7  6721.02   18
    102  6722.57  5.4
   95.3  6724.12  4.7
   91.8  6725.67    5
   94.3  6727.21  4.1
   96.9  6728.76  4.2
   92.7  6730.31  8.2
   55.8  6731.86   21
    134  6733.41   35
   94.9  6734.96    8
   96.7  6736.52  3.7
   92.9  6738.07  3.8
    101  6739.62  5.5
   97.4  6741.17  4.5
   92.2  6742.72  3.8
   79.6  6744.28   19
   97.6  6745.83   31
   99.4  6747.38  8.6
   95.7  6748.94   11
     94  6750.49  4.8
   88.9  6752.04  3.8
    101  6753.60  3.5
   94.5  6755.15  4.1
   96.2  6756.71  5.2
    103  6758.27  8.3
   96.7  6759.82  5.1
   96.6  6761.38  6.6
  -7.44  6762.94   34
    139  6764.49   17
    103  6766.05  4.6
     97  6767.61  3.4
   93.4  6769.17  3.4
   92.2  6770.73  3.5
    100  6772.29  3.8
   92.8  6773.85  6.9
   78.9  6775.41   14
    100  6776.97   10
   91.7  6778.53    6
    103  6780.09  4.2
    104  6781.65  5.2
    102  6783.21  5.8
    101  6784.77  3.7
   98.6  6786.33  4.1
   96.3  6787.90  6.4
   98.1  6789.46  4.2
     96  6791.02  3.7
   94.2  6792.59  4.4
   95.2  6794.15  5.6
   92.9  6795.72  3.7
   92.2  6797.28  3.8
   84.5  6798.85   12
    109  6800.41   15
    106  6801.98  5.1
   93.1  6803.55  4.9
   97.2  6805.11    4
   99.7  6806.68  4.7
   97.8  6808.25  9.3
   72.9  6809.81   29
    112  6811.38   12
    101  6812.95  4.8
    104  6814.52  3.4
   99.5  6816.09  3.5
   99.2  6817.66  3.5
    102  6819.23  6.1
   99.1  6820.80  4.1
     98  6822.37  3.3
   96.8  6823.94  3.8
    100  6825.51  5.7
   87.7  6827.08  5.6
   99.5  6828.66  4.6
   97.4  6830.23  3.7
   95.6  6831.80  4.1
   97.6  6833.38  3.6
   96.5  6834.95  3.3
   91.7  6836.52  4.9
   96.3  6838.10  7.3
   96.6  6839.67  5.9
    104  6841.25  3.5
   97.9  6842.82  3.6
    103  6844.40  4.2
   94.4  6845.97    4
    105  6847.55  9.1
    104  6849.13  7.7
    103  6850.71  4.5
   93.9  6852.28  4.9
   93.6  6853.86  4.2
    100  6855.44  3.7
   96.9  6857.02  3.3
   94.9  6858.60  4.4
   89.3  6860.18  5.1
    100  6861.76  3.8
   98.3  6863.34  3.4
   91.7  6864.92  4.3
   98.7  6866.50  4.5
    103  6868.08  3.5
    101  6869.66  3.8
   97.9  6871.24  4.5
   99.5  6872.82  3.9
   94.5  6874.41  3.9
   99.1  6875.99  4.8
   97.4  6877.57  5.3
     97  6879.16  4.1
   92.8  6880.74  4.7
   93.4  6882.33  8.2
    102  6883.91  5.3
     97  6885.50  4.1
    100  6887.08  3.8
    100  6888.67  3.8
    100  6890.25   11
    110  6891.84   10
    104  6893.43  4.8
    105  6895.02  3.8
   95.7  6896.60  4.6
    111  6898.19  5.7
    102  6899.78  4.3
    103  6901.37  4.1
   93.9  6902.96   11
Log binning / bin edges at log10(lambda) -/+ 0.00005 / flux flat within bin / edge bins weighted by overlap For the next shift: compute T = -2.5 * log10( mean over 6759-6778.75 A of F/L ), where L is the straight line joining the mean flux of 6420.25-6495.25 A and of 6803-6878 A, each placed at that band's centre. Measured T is 0.09 mag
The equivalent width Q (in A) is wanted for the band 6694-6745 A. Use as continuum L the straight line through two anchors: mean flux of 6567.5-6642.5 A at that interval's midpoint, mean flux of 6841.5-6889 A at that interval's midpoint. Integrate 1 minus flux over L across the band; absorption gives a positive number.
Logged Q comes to 5.1 A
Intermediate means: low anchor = 103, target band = 90.7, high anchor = 98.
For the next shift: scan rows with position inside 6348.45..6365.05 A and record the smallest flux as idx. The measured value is 89.1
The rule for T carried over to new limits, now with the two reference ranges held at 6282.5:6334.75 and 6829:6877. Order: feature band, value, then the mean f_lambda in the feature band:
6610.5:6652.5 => -0.07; 105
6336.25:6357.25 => 0.02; 96.2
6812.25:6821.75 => -0.03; 101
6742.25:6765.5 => 0.08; 91.2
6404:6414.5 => -0.07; 105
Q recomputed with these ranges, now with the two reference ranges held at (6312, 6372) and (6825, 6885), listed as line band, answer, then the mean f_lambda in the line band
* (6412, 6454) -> -1.9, 102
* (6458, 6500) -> -1.3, 101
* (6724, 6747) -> 0.8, 94.3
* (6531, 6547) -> -1.0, 104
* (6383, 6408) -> -1.2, 102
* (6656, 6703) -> 1.1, 95.3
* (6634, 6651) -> -1.0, 104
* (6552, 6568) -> 0.1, 96.8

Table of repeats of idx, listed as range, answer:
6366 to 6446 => 91.3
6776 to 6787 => 91.7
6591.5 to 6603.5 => 92.2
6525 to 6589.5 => 91.6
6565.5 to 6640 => 92.1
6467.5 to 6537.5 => 92.5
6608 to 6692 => 7.86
